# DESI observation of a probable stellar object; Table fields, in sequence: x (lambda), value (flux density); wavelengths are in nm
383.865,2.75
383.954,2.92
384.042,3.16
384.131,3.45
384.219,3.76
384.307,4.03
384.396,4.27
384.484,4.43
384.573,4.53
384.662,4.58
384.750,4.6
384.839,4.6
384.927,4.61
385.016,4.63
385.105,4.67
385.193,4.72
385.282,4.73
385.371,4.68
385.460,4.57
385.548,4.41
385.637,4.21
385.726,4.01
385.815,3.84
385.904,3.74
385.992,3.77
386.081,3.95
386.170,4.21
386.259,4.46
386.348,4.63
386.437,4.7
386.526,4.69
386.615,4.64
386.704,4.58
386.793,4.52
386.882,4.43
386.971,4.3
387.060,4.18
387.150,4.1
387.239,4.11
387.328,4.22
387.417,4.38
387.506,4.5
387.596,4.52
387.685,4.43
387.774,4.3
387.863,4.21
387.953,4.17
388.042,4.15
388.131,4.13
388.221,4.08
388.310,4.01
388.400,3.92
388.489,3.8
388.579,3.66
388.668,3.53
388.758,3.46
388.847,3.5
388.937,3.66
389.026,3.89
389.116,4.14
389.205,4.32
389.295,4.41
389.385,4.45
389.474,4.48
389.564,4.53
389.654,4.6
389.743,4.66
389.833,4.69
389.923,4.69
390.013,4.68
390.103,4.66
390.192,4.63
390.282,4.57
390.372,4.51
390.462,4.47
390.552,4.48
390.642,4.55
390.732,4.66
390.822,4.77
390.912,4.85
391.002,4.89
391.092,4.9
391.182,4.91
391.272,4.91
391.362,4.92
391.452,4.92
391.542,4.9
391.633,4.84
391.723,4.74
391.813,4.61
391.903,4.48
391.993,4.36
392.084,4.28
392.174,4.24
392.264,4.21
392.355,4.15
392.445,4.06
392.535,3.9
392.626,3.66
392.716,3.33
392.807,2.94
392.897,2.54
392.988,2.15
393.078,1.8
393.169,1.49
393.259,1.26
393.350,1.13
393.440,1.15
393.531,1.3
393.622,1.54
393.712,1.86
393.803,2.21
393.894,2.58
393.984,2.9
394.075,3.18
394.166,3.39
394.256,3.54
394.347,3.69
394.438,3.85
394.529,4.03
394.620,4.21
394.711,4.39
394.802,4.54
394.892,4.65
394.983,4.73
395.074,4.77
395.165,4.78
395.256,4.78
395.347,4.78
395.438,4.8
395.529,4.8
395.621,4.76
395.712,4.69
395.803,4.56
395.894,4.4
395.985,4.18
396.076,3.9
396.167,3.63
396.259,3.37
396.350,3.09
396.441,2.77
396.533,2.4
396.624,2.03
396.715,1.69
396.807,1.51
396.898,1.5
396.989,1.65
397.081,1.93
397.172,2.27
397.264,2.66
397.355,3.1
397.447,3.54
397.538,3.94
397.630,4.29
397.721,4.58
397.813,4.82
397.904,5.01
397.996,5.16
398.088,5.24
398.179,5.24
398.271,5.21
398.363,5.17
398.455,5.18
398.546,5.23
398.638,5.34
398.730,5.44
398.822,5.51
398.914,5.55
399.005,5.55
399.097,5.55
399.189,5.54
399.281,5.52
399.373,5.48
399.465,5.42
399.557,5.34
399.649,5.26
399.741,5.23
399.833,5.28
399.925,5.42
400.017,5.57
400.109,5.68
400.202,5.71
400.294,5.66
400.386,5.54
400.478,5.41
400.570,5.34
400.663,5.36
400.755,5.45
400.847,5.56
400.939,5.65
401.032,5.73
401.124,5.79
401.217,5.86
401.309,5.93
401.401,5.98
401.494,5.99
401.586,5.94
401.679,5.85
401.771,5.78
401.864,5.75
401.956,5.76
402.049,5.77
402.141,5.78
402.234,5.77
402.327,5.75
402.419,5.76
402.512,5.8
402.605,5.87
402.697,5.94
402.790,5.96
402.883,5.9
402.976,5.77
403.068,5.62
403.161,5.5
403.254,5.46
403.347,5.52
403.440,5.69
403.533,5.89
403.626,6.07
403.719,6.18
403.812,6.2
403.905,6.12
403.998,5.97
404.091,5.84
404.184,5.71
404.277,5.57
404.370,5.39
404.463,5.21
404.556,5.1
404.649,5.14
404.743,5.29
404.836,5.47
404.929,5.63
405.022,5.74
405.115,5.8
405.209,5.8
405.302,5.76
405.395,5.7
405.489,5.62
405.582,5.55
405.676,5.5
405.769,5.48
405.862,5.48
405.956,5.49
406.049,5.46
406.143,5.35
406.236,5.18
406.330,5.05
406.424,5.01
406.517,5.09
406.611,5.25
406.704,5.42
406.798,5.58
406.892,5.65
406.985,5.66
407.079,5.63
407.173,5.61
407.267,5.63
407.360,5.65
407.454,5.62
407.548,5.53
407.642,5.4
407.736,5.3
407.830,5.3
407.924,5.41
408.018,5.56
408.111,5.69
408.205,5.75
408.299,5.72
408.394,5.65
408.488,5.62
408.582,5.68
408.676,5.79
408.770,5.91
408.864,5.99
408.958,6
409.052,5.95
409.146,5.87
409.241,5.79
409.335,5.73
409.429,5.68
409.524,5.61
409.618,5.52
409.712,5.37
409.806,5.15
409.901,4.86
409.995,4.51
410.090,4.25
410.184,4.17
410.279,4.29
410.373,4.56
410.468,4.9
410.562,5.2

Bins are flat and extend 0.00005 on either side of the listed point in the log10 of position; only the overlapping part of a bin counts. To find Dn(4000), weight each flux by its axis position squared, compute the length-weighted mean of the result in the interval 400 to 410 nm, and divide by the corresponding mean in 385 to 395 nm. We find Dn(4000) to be 1.51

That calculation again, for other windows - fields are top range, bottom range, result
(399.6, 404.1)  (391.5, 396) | 1.64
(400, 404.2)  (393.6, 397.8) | 1.70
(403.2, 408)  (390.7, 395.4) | 1.59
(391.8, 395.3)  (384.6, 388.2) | 0.79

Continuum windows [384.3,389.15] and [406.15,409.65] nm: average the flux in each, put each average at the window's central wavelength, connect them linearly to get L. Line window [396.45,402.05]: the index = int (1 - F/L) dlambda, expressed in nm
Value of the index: 0.25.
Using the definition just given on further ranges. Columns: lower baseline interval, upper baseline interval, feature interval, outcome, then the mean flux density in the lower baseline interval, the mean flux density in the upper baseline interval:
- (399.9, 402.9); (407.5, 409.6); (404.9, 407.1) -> 0.08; 5.73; 5.68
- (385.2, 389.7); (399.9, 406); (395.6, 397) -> 0.53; 4.22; 5.69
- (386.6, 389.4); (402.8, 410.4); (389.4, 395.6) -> 0.72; 4.14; 5.52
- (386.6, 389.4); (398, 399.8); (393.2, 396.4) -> 0.88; 4.14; 5.36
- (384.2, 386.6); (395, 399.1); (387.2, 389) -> 0.12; 4.38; 4.09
